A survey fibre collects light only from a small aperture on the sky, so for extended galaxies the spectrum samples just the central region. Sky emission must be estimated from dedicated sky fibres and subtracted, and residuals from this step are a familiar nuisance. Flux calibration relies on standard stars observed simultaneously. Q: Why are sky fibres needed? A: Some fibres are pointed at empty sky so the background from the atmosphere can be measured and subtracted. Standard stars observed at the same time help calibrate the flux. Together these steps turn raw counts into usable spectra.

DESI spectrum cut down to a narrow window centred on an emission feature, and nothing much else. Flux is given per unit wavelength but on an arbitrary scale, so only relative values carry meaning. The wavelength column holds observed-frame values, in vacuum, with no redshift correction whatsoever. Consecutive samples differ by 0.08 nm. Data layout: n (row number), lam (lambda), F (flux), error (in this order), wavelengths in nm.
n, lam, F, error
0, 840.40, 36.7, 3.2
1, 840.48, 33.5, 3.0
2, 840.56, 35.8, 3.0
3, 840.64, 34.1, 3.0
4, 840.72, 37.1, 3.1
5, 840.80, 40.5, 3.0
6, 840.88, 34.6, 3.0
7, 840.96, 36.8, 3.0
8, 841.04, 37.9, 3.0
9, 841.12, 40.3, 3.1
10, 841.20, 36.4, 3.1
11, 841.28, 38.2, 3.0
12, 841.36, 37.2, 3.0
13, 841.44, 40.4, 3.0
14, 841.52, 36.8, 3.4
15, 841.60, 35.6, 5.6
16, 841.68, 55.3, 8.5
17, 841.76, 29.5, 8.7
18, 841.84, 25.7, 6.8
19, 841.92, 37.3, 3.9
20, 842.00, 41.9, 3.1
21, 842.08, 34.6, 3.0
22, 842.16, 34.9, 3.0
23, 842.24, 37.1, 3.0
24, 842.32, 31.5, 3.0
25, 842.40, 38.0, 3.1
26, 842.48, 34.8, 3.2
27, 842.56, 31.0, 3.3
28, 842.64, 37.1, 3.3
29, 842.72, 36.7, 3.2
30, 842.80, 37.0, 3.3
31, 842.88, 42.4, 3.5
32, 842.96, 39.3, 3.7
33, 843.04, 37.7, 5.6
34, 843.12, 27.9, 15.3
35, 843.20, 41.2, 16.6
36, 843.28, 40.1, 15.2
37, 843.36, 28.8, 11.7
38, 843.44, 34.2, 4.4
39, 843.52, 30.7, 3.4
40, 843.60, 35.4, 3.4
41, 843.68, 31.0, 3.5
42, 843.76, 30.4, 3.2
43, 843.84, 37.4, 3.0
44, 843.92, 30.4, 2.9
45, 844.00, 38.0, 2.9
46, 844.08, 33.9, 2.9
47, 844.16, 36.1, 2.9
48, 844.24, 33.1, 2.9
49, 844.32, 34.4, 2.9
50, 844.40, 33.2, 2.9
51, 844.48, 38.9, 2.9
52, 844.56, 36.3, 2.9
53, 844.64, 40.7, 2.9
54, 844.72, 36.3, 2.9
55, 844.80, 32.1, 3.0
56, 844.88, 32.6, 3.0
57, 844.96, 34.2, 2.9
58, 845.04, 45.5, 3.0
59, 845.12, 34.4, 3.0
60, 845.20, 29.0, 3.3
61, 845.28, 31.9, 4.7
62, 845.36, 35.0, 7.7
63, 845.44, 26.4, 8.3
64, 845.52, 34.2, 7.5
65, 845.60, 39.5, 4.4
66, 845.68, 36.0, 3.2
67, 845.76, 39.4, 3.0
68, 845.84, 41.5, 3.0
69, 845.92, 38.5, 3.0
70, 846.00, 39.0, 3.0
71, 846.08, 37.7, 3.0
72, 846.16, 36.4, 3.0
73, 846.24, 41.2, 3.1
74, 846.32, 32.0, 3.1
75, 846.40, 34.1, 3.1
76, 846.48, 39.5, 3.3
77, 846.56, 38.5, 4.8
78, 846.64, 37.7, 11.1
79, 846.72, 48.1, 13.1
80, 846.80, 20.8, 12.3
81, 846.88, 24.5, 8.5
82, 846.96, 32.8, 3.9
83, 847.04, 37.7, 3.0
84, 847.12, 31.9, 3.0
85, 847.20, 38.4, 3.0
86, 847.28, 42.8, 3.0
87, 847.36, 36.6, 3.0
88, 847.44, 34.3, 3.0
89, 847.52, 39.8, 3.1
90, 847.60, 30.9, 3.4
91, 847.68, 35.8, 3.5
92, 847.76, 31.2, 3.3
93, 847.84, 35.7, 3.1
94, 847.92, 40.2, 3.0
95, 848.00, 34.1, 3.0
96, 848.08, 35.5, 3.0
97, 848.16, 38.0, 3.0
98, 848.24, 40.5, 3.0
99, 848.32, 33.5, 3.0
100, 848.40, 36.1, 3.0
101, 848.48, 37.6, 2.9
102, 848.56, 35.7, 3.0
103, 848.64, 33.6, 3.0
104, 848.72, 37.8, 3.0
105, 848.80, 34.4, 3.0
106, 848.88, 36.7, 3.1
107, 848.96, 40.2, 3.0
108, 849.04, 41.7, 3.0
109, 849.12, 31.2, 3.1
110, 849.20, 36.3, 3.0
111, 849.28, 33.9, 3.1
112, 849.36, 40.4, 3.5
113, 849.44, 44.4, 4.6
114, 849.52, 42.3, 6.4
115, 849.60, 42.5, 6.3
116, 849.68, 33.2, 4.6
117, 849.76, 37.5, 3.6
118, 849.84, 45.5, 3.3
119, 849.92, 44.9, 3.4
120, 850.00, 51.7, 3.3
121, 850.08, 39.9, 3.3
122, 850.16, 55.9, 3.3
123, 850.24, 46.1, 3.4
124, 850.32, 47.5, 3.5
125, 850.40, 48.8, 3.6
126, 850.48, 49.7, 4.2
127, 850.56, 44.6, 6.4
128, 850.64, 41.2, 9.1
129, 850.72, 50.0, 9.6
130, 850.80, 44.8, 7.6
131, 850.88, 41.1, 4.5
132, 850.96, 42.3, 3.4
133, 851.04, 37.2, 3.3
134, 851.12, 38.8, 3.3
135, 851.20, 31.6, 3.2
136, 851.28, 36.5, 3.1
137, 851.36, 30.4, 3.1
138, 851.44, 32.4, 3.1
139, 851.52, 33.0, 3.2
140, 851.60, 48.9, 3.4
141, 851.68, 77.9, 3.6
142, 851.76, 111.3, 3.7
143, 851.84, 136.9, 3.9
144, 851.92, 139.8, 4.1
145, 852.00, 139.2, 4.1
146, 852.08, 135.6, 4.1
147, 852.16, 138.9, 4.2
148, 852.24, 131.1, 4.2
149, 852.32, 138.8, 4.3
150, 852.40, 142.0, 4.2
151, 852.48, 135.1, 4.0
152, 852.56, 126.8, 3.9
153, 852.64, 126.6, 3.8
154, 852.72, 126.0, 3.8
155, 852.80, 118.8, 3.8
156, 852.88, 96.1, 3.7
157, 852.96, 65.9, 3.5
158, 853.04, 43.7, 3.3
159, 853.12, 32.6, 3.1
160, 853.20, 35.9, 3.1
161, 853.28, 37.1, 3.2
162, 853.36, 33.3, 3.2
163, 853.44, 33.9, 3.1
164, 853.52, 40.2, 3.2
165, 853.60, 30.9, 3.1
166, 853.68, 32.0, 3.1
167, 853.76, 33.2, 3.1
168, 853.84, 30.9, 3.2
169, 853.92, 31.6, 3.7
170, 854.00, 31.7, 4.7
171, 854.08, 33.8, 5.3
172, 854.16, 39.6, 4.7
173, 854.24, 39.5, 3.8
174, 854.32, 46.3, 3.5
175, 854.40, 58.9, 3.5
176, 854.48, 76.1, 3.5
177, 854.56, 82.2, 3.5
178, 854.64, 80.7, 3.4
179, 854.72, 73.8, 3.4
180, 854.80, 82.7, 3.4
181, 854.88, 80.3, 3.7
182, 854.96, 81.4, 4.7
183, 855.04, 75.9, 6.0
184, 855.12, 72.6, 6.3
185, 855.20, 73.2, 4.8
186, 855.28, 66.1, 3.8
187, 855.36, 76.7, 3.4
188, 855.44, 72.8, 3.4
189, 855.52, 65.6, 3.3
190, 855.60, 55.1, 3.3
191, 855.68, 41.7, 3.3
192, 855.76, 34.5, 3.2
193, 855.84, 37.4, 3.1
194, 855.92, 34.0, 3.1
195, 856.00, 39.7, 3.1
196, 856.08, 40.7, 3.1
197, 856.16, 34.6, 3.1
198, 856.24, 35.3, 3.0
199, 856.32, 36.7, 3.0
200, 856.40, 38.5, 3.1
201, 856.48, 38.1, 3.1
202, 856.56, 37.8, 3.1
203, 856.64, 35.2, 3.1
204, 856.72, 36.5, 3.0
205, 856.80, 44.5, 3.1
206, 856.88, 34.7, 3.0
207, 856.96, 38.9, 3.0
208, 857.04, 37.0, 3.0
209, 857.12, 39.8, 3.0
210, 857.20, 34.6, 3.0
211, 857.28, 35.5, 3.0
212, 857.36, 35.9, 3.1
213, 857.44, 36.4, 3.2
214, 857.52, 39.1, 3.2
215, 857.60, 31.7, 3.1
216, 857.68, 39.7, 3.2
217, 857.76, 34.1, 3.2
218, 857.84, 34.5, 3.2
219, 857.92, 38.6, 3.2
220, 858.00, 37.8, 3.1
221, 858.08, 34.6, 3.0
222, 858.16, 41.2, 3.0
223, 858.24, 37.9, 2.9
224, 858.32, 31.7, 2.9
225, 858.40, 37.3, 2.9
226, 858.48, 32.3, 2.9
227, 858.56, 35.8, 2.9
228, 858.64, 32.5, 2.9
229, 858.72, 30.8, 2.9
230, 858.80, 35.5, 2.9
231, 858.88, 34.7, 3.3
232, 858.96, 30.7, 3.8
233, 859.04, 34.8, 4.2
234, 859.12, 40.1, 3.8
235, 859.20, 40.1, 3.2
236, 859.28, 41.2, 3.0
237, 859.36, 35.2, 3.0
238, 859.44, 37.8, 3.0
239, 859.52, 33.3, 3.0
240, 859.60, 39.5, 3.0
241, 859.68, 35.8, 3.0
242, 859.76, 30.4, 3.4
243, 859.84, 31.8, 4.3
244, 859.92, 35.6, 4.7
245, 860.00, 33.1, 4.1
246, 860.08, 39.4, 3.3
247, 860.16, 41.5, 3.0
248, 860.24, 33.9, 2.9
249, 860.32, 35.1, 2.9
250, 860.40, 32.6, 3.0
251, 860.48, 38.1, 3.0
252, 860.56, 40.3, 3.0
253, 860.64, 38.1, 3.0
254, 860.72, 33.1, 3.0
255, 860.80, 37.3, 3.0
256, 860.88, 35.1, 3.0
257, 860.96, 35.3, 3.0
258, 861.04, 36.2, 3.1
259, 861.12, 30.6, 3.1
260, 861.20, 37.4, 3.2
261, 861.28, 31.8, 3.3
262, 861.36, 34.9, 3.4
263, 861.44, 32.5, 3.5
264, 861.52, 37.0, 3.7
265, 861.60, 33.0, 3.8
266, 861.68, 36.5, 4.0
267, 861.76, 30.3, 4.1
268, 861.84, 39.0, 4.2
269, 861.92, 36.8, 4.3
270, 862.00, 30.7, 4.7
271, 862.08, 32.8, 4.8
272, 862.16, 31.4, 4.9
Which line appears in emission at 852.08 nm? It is H-alpha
